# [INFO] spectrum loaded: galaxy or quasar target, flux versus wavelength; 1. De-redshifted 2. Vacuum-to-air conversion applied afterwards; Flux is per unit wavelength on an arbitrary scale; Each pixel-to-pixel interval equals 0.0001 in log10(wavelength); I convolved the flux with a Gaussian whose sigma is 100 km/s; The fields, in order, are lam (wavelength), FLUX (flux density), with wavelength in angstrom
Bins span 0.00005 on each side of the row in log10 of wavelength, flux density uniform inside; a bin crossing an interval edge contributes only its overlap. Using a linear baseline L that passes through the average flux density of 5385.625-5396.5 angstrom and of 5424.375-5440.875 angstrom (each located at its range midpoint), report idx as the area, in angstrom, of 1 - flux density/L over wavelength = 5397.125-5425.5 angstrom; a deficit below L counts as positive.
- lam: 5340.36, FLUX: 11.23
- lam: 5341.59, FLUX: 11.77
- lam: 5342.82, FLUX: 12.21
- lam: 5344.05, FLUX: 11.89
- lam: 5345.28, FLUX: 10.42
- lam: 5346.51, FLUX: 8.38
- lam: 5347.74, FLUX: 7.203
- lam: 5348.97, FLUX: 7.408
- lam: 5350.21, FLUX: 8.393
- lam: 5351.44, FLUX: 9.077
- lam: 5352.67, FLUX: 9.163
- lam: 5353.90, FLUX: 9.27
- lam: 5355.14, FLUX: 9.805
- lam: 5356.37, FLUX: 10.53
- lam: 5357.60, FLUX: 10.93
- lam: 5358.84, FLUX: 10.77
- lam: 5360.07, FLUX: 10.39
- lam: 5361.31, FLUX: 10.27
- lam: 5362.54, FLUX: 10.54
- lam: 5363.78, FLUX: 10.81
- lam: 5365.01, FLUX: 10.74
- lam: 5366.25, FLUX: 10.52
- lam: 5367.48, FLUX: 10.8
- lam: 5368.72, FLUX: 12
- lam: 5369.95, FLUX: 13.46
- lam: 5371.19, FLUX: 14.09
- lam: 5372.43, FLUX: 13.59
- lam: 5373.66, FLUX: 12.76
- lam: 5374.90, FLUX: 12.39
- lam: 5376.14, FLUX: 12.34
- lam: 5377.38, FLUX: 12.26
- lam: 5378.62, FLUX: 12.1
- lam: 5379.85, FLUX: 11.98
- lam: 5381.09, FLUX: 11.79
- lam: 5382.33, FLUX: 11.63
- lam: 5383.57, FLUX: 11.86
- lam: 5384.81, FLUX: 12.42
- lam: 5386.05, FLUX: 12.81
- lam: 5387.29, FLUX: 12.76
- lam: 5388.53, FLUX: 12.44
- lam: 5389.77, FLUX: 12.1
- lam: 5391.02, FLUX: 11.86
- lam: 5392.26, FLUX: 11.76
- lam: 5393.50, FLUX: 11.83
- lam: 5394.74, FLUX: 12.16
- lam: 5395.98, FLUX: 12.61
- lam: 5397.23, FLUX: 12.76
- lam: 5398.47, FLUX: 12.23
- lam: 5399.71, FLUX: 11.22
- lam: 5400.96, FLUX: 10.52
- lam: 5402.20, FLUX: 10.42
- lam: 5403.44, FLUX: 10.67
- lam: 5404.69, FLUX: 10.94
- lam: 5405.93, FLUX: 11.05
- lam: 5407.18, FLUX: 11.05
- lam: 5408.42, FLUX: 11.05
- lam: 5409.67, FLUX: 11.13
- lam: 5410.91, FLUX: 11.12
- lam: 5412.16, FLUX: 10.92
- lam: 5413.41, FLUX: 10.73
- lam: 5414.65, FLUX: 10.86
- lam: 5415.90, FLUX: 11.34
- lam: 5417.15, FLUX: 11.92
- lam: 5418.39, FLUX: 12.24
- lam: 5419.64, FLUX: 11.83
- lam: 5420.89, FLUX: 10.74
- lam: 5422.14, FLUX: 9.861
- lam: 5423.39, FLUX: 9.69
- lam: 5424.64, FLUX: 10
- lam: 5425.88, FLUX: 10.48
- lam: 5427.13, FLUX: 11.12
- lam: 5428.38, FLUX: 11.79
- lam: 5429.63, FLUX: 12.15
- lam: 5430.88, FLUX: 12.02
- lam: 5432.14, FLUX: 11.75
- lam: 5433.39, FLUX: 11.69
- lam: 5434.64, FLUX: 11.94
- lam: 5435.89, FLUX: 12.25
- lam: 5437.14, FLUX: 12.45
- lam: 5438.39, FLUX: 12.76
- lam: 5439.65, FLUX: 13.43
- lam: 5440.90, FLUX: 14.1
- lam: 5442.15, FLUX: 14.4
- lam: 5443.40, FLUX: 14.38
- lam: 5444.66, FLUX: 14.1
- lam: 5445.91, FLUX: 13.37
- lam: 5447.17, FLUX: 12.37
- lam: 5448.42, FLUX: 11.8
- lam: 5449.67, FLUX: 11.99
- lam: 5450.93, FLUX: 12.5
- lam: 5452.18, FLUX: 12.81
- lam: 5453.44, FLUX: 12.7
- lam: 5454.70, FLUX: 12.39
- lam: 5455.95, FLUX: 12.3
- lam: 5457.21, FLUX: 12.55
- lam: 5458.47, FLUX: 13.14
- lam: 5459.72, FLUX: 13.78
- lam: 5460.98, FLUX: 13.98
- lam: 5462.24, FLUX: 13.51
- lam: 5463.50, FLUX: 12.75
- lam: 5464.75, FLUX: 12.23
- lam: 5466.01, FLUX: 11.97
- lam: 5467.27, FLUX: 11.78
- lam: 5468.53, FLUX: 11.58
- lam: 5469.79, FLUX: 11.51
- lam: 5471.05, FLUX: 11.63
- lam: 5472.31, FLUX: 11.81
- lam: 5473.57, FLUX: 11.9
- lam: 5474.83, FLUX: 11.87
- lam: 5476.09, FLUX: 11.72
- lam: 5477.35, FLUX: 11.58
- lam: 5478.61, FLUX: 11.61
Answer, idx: 2.5 angstrom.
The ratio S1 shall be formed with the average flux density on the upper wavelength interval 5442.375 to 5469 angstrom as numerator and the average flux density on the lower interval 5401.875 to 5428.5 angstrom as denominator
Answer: 1.17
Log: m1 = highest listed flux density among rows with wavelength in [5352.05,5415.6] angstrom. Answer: 14.09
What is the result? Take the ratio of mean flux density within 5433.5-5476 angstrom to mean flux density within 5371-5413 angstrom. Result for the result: 1.07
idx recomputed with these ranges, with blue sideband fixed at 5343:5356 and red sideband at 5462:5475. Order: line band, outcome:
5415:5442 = -1.6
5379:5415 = -4.5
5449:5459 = -0.7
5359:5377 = -3.9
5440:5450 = -1.7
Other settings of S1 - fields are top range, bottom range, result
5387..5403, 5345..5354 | 1.39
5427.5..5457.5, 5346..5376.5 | 1.19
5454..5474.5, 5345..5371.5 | 1.22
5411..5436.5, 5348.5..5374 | 1.05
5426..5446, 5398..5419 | 1.14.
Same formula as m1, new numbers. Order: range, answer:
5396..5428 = 12.76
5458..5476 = 13.98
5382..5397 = 12.81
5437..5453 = 14.4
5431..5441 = 14.1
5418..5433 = 12.24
